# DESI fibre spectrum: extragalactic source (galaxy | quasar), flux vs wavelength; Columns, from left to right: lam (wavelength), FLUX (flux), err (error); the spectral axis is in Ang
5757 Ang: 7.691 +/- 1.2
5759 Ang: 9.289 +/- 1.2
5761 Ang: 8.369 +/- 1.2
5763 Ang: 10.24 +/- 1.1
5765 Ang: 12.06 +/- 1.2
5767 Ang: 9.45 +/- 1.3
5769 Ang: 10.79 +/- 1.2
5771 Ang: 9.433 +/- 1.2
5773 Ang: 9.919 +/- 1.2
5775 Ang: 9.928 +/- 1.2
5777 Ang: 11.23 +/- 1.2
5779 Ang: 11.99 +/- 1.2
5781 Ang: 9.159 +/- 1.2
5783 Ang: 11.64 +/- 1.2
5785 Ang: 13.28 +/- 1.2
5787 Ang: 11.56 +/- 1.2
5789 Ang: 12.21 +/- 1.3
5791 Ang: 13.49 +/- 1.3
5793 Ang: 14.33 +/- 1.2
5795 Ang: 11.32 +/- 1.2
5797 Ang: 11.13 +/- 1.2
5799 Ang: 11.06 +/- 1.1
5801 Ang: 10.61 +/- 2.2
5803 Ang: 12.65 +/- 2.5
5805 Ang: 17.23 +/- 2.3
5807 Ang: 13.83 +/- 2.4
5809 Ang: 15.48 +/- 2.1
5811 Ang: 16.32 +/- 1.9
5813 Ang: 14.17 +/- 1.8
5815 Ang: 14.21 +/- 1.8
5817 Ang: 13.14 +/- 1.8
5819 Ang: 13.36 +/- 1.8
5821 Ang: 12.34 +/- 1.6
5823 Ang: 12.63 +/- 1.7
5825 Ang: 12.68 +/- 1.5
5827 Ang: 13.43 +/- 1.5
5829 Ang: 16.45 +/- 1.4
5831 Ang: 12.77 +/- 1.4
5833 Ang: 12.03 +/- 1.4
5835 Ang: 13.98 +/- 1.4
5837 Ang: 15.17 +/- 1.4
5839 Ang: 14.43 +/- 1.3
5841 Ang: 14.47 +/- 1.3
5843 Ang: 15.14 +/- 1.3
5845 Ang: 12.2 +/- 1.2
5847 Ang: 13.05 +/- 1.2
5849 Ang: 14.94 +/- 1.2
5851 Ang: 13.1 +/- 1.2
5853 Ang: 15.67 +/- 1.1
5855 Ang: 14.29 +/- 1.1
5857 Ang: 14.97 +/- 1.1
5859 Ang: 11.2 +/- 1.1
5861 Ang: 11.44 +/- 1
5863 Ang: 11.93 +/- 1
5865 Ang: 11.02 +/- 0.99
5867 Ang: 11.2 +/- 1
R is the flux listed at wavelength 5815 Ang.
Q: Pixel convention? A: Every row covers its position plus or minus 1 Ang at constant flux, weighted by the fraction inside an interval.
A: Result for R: 14.21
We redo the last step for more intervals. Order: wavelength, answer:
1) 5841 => 14.47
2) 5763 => 10.24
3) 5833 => 12.03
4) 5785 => 13.28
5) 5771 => 9.433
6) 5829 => 16.45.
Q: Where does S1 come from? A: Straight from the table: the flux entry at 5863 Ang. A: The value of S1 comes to 11.93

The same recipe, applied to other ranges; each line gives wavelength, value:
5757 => 7.691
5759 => 9.289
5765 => 12.06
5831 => 12.77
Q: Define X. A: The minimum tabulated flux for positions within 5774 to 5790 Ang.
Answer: 9.159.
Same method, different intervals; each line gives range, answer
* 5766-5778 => 9.433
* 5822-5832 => 12.63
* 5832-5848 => 12.03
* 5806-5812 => 13.83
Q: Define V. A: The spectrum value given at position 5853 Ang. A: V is 15.67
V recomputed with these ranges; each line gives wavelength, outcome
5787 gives 11.56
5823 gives 12.63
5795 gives 11.32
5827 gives 13.43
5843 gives 15.14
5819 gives 13.36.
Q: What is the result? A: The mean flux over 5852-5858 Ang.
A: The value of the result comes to 15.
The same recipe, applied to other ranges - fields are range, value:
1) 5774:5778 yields 10.6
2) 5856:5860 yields 13.1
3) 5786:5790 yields 11.9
